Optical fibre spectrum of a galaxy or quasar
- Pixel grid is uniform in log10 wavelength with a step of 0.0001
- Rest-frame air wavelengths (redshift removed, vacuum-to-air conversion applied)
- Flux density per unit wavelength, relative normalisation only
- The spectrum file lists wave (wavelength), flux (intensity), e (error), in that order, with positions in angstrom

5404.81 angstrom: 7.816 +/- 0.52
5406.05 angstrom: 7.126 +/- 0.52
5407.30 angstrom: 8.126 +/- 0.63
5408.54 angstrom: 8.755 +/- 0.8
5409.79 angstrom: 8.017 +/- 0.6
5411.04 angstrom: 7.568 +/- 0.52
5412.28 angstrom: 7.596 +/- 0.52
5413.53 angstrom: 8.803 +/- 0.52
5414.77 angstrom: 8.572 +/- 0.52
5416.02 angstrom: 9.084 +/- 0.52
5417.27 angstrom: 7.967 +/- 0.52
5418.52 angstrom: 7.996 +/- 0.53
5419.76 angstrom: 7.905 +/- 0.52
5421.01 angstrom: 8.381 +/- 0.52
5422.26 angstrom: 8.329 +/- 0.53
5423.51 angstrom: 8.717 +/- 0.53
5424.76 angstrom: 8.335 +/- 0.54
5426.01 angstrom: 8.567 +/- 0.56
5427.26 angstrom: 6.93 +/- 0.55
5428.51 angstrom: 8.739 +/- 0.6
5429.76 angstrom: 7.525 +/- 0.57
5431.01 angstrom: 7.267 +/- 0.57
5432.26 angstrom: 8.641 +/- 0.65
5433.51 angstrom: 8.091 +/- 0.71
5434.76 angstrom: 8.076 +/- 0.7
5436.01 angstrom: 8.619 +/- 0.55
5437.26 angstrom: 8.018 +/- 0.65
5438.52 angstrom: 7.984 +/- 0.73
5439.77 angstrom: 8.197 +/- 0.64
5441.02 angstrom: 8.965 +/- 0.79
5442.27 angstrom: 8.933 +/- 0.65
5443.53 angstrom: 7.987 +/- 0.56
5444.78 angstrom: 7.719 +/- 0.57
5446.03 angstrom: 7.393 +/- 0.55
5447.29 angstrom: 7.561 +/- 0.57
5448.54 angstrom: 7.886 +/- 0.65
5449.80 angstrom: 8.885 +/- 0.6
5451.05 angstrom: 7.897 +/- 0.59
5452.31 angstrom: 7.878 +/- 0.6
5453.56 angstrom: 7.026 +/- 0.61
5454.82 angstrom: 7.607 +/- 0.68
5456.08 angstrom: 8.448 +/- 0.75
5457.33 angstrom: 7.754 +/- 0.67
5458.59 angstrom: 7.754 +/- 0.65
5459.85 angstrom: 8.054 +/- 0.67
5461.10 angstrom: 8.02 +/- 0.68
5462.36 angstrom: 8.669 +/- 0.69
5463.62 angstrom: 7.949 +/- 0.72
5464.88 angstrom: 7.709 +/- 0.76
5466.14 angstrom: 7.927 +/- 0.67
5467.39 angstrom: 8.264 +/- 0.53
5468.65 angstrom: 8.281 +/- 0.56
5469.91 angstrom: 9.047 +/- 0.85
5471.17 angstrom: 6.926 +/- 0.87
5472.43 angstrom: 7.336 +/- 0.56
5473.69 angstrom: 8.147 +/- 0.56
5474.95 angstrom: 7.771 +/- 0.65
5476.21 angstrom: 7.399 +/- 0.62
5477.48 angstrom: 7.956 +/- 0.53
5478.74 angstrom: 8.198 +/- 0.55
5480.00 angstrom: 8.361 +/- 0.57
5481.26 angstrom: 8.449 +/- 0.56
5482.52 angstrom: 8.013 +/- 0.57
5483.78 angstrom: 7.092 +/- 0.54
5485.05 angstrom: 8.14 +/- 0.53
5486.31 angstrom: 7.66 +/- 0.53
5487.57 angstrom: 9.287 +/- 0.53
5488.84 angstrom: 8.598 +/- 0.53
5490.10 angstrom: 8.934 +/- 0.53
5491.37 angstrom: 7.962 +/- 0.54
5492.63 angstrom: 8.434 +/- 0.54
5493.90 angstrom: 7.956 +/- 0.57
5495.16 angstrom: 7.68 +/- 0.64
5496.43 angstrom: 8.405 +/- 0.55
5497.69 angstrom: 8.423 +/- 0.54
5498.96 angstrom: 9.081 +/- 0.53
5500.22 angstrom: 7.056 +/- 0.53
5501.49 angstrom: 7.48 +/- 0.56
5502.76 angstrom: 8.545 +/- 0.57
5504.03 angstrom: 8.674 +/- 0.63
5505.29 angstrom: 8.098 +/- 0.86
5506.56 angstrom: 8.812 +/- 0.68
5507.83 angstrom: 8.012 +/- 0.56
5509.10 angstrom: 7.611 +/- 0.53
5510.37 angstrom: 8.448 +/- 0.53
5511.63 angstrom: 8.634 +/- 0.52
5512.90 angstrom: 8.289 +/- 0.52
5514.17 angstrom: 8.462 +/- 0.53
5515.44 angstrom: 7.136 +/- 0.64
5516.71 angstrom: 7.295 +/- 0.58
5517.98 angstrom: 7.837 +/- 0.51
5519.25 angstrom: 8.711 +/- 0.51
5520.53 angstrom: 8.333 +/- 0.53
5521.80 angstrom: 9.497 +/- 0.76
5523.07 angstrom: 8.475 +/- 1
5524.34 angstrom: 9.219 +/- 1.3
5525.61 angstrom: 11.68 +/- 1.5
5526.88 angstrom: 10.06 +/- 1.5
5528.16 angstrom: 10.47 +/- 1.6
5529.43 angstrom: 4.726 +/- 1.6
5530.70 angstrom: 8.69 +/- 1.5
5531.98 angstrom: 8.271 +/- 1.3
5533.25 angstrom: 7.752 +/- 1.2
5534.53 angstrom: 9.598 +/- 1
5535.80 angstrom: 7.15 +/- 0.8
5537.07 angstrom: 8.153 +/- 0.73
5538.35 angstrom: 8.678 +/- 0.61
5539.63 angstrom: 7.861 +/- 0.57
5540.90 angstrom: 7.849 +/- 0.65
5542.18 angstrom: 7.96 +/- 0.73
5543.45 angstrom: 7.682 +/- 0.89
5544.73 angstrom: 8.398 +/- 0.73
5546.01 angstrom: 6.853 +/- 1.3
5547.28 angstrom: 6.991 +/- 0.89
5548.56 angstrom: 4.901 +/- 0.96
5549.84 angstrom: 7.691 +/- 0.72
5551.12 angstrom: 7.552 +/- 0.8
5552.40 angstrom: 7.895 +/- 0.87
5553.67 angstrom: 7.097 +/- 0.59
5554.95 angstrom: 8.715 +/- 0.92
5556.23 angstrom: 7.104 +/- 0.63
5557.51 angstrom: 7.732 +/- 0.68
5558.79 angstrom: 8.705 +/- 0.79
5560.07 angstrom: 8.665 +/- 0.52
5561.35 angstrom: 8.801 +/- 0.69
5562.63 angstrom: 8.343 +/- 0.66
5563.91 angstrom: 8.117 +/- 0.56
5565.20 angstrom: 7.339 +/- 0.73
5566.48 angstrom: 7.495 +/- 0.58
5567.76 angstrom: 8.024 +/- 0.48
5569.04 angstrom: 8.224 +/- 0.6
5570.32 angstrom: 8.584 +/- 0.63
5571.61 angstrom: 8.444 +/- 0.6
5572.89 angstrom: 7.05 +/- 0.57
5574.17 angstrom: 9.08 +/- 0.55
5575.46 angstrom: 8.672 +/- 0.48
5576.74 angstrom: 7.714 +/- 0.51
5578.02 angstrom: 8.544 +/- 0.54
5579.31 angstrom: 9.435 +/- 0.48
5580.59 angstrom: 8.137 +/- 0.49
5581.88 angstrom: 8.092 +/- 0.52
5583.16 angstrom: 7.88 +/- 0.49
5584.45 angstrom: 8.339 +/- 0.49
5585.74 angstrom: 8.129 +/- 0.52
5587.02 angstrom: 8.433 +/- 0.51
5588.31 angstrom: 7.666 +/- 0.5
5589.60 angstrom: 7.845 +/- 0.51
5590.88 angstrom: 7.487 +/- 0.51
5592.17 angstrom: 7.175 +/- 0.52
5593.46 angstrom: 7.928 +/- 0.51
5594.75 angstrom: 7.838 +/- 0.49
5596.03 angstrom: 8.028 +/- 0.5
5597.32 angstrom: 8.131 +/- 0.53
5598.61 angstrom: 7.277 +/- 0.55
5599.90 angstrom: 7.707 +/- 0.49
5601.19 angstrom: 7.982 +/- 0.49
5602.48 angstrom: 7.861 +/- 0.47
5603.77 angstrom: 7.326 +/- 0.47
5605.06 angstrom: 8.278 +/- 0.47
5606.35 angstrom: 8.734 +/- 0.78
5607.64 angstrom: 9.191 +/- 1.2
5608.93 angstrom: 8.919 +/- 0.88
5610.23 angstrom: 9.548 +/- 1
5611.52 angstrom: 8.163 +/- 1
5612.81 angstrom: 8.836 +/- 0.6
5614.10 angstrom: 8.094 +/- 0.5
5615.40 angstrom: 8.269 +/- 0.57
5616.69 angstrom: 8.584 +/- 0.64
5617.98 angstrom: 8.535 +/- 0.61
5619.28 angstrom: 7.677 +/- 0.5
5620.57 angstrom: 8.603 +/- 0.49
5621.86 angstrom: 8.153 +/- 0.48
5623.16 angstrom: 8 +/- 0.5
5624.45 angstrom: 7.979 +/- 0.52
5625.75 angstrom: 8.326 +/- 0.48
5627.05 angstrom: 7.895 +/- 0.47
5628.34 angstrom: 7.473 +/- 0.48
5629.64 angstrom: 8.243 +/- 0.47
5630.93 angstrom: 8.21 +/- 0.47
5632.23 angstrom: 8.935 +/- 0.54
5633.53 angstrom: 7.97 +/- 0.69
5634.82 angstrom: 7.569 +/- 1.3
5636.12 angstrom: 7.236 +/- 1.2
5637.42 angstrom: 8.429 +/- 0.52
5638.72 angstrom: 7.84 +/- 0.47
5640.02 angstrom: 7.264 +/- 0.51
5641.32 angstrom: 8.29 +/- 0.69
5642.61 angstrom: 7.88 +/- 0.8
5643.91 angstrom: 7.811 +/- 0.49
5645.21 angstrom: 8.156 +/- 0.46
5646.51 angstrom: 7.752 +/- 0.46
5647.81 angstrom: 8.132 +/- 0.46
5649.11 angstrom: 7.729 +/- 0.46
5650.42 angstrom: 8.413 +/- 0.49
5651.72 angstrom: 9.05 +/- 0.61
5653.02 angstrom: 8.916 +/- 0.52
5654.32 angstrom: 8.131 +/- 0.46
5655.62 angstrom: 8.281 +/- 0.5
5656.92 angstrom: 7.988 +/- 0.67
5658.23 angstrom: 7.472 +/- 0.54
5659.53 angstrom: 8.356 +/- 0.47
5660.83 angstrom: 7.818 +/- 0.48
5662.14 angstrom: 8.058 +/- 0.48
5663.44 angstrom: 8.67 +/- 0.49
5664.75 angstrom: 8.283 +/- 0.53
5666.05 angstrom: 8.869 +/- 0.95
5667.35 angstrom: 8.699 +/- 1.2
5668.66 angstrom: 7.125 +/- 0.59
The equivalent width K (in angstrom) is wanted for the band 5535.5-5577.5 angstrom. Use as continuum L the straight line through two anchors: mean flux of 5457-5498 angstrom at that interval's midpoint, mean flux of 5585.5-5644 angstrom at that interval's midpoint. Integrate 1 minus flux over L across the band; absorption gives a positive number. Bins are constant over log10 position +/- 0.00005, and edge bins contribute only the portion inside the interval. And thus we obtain 1.09 angstrom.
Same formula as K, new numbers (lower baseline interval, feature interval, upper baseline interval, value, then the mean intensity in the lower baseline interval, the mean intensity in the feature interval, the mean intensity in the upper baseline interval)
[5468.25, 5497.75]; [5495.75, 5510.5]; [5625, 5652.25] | -0.23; 8.09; 8.21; 8.02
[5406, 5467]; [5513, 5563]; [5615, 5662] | -0.23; 8.09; 8.13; 8.09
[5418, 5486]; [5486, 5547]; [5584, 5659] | -1.87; 8.03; 8.31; 8.11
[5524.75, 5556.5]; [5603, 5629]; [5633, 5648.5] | -1.40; 8.01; 8.33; 7.86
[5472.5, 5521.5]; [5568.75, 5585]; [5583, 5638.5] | -0.41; 8.14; 8.32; 8.11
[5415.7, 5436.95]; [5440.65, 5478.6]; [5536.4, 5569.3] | 0.50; 8.17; 7.97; 7.8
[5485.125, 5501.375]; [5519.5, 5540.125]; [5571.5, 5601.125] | -1.25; 8.26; 8.67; 8.04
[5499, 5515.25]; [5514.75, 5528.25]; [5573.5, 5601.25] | -1.24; 8.18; 8.91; 8.07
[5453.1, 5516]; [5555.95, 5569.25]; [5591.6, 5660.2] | 0.06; 8.08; 8.07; 8.13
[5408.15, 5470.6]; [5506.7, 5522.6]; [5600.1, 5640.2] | -0.11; 8.12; 8.21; 8.2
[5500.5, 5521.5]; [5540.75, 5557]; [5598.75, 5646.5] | 1.44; 8.15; 7.43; 8.15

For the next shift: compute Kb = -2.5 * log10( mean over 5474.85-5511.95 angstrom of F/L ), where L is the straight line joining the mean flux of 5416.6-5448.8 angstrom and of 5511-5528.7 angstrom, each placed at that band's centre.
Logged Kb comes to 0.059 mag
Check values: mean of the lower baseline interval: 8.11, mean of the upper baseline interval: 8.85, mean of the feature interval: 8.17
